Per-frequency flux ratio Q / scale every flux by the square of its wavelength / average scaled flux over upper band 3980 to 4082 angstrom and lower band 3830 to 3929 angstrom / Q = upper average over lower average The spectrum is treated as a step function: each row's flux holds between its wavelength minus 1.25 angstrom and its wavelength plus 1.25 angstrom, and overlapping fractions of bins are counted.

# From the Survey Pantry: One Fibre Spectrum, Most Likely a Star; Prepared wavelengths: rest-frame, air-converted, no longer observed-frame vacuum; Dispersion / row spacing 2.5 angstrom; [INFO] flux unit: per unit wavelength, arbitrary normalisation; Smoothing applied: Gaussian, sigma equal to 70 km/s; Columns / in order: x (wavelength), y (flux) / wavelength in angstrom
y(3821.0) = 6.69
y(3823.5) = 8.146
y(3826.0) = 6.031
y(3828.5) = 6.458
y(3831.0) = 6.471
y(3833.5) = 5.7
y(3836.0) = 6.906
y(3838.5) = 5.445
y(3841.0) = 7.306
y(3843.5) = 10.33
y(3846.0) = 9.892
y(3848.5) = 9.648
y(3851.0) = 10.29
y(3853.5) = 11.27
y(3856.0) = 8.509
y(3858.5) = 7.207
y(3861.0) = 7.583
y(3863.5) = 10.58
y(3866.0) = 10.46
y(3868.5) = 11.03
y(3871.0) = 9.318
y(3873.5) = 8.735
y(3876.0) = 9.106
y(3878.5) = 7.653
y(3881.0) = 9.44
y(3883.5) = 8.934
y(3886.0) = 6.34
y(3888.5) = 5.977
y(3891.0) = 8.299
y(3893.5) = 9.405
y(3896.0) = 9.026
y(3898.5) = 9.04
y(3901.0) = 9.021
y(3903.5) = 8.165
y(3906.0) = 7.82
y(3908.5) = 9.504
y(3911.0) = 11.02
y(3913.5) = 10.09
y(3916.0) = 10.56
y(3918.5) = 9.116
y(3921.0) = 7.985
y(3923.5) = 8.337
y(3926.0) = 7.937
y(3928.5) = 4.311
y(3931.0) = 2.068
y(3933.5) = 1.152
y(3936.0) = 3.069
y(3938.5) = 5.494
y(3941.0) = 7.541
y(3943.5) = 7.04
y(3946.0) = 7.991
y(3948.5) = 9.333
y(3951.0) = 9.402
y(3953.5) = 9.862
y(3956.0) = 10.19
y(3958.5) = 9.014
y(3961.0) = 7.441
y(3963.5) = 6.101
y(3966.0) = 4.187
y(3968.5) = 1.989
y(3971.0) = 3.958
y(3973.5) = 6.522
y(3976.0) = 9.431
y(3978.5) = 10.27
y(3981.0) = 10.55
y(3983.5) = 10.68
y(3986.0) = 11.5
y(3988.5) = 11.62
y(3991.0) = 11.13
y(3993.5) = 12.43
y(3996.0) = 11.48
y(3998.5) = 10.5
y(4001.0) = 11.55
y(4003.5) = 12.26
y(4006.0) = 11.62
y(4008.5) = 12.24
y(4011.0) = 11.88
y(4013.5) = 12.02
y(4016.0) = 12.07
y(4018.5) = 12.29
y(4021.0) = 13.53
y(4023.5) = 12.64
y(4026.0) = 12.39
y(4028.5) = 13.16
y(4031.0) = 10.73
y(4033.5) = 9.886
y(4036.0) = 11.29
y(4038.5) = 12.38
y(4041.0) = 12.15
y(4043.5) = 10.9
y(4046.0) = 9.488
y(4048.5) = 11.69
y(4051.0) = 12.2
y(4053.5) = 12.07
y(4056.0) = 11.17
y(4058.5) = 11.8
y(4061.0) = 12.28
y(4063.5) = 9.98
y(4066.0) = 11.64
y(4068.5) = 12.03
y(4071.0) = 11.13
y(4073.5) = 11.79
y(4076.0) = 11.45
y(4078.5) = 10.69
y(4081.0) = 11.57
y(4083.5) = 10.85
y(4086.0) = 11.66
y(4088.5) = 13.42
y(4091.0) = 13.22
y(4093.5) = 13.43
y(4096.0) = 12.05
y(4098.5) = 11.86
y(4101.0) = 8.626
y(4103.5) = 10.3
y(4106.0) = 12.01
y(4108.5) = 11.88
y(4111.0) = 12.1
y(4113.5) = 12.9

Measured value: 1.45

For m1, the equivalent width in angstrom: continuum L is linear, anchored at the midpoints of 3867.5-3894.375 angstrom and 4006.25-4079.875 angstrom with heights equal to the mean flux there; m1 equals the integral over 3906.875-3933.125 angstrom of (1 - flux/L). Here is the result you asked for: 3.9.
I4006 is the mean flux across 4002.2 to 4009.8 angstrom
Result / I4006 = 12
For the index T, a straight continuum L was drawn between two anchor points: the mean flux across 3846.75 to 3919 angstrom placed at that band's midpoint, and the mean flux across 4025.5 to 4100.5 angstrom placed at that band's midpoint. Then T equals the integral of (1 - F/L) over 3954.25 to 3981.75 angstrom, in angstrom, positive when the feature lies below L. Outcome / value 8.2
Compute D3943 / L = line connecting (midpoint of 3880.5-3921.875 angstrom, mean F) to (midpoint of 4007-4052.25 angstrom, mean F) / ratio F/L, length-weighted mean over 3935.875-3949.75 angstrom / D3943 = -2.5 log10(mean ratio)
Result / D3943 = 0.36 mag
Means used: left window 8.8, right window 11.8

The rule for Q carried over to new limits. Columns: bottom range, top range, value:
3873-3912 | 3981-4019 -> 1.43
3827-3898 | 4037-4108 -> 1.52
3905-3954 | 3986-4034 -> 1.66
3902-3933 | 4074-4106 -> 1.60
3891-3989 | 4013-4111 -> 1.58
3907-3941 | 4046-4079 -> 1.76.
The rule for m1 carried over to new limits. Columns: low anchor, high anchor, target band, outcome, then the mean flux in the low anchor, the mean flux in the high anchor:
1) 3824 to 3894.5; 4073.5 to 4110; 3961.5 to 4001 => 4.88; 8.36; 11.7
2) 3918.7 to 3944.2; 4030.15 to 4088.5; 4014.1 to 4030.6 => -4.82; 5.61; 11.4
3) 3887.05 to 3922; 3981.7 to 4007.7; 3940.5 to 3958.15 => 2.37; 8.92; 11.5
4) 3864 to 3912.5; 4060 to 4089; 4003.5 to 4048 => -4.19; 8.89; 11.5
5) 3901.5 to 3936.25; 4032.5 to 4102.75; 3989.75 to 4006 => -3.36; 7.38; 11.5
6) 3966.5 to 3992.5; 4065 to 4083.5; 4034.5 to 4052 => -1.48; 8.67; 11.4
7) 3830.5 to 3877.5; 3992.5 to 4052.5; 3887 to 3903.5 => 1.90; 8.76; 11.8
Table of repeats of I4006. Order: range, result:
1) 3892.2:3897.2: 9.21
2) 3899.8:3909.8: 8.64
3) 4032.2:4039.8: 11.2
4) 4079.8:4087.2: 11.4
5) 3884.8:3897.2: 7.81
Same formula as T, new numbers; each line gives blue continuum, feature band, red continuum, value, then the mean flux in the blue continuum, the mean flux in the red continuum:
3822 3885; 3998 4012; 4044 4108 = -1.6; 8.48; 11.5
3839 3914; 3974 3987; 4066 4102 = 0.2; 8.99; 11.7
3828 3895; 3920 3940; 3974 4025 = 9.9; 8.48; 11.5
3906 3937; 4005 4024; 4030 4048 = -3.9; 7.16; 11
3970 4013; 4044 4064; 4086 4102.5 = 0.2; 10.6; 12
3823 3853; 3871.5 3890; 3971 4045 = 1.2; 7.8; 11.3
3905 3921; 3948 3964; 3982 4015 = 2.6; 9.58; 11.6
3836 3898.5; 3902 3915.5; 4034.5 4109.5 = 0.0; 8.79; 11.6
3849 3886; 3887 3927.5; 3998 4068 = 4.2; 9.2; 11.7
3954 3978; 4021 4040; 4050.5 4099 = -4.2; 6.76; 11.8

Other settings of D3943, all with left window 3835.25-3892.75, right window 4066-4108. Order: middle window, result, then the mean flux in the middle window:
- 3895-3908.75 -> 0.06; 8.7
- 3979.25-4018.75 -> -0.11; 11.6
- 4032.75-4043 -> -0.05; 11.5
